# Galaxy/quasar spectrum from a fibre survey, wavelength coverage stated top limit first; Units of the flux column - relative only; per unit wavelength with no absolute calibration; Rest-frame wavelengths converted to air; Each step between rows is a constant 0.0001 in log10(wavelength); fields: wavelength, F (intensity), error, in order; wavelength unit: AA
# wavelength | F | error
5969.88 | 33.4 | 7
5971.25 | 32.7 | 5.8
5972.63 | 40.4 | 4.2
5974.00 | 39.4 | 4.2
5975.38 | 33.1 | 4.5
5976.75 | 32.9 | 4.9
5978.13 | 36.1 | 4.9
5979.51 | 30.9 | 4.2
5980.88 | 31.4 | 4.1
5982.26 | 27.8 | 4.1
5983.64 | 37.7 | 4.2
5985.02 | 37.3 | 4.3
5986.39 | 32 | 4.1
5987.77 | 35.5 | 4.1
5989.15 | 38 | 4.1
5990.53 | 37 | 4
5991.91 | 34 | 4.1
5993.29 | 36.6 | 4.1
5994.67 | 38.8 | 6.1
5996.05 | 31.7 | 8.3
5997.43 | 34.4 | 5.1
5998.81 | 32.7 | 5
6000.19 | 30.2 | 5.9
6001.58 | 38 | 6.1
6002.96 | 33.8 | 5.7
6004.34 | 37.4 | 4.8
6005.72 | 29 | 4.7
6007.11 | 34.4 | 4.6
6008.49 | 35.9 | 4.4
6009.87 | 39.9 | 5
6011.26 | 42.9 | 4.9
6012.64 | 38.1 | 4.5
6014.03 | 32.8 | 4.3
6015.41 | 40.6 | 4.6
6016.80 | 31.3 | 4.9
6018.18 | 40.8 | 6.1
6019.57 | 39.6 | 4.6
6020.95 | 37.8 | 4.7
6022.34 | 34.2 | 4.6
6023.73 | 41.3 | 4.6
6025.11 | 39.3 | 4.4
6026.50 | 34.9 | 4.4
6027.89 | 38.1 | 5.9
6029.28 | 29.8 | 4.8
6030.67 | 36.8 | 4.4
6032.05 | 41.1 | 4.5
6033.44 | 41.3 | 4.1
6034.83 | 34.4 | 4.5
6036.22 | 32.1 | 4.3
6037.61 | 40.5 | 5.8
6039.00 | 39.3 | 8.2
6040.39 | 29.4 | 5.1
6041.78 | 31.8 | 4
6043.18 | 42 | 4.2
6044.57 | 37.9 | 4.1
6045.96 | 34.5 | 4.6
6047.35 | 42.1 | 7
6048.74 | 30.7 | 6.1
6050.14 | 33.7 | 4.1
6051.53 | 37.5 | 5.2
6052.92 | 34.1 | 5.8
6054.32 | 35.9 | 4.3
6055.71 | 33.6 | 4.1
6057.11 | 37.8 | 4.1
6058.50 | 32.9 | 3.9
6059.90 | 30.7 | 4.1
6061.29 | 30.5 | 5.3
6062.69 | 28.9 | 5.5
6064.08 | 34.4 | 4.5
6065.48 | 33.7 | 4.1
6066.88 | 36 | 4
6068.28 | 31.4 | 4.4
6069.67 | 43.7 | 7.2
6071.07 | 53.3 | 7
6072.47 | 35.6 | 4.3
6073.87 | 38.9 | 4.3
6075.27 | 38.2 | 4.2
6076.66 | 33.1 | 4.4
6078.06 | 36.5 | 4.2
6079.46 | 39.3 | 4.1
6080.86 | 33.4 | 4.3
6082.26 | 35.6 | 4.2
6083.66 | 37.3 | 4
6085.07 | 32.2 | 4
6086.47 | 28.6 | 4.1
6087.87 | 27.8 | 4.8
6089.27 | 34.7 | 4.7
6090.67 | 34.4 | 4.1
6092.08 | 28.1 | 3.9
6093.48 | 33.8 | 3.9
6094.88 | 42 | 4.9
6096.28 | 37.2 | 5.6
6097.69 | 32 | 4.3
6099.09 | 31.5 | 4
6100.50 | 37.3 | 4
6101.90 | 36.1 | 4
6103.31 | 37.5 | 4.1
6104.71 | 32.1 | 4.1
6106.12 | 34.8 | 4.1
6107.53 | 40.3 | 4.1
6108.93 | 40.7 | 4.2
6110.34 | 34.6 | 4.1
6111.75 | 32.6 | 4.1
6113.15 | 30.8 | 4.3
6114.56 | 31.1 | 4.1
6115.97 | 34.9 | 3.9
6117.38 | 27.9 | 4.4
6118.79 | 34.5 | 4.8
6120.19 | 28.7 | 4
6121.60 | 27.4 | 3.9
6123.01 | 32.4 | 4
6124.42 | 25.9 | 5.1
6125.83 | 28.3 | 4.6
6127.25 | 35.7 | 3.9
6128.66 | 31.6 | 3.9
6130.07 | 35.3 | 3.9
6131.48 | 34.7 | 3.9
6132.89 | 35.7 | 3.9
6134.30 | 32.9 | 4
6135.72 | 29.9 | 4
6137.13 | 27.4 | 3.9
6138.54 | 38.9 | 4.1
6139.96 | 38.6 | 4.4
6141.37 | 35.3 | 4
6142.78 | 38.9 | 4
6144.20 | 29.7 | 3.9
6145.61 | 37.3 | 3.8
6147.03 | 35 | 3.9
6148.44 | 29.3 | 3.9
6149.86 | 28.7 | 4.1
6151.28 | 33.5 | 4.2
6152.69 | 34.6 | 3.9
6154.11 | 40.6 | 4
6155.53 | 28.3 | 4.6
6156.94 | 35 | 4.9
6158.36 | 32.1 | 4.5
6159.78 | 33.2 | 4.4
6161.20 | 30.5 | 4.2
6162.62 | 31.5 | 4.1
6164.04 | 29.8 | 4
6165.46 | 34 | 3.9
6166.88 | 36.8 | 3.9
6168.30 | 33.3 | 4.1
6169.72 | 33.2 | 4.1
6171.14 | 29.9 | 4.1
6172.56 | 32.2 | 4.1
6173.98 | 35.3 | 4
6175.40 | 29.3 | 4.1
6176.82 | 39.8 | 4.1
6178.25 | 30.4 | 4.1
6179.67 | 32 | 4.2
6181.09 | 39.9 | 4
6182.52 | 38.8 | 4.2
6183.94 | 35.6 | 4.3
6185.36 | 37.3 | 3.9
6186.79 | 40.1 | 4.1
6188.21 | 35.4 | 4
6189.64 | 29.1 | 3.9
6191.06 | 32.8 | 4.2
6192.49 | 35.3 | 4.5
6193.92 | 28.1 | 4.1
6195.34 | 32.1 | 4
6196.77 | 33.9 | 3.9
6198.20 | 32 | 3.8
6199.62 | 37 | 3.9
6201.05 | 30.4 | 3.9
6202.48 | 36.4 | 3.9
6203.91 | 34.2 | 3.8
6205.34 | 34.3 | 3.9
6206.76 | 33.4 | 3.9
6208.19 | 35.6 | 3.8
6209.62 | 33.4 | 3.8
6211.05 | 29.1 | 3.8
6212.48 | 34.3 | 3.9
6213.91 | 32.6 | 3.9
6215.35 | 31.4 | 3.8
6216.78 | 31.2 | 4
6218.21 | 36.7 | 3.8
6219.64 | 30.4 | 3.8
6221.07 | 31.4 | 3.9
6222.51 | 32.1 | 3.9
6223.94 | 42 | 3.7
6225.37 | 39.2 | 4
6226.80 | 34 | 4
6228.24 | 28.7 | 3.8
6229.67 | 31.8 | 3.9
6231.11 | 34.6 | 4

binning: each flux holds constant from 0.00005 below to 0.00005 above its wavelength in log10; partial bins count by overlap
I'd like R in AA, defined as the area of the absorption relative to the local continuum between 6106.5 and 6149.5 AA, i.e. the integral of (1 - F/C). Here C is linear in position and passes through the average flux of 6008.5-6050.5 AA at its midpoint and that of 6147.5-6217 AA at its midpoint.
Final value 1.9 AA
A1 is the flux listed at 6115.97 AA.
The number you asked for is 34.9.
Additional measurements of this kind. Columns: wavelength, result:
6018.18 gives 40.8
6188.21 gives 35.4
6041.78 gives 31.8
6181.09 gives 39.9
